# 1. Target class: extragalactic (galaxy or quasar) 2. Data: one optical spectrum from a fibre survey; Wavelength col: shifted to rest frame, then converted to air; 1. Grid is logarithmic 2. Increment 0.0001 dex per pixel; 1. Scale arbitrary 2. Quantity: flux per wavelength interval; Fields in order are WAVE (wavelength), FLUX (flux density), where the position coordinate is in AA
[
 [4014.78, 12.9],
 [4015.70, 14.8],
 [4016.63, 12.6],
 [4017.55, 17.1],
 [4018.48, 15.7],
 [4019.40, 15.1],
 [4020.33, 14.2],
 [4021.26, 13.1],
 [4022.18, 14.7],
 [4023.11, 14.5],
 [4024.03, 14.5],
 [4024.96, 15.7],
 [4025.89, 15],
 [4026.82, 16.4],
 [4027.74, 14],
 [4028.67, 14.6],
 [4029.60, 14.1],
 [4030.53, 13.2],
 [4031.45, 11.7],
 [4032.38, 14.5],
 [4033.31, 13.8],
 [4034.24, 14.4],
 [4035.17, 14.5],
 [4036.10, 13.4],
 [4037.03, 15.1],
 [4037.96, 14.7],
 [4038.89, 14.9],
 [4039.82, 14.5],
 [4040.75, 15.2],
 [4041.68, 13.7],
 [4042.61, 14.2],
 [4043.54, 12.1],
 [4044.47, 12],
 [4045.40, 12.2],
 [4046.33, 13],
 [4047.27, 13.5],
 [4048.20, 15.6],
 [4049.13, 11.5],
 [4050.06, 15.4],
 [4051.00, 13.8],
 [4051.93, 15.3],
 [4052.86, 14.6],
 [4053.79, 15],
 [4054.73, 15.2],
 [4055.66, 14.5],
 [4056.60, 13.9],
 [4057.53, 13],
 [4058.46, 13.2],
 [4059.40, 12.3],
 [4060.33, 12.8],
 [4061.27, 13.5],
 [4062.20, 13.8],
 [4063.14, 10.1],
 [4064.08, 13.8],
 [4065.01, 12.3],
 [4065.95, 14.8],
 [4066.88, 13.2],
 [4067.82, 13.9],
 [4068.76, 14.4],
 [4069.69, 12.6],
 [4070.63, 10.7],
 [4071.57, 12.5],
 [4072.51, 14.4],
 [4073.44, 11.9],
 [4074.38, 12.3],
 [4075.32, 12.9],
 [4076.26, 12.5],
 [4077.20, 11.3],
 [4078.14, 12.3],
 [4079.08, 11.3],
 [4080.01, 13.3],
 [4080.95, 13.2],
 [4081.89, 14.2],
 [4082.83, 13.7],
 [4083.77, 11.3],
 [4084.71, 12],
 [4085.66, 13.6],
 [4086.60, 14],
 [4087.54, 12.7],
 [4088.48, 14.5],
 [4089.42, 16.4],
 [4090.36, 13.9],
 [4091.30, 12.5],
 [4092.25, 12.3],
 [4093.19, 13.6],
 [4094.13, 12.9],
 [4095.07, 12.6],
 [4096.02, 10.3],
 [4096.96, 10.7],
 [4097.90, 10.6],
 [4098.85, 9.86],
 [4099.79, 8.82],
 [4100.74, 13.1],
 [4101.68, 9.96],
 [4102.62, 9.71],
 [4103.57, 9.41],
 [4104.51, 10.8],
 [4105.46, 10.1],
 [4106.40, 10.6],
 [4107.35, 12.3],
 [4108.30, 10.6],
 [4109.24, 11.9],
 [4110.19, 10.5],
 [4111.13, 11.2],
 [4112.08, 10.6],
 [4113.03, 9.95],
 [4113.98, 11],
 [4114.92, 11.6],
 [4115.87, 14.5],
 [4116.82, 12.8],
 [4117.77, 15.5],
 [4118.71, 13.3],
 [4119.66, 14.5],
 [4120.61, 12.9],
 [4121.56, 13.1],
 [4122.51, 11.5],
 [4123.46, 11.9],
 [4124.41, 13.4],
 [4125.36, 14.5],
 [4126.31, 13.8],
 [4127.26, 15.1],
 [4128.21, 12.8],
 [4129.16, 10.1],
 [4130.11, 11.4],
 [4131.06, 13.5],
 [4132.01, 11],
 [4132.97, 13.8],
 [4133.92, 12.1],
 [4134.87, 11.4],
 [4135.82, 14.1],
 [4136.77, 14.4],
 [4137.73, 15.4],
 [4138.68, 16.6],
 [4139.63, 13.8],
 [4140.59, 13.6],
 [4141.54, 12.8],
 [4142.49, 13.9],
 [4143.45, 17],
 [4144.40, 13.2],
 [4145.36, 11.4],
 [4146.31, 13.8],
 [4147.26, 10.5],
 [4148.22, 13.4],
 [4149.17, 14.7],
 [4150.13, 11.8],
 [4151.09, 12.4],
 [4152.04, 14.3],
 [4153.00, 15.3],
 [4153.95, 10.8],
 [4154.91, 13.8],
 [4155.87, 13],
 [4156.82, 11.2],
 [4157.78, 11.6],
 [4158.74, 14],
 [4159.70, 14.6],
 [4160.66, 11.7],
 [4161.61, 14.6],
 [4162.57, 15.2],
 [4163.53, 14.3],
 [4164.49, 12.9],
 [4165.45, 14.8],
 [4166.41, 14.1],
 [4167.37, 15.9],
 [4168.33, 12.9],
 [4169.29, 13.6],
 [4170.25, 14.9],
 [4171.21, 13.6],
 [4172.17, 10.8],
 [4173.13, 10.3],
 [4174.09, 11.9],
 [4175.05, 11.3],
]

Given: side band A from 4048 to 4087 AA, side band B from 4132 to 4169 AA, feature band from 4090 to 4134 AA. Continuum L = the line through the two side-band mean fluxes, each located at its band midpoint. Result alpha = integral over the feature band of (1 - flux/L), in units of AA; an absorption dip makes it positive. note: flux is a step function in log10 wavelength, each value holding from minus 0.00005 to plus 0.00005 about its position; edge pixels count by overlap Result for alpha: 4.6 AA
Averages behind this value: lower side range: 13.2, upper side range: 13.5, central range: 12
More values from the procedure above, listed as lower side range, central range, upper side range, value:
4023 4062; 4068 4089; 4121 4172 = 1.5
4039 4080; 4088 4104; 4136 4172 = 1.9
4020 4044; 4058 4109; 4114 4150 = 5.3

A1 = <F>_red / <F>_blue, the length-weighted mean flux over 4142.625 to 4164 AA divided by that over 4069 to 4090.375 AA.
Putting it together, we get 1.0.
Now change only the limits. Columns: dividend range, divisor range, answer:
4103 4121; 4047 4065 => 0.86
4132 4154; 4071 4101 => 1.08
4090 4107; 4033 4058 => 0.80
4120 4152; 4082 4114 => 1.12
